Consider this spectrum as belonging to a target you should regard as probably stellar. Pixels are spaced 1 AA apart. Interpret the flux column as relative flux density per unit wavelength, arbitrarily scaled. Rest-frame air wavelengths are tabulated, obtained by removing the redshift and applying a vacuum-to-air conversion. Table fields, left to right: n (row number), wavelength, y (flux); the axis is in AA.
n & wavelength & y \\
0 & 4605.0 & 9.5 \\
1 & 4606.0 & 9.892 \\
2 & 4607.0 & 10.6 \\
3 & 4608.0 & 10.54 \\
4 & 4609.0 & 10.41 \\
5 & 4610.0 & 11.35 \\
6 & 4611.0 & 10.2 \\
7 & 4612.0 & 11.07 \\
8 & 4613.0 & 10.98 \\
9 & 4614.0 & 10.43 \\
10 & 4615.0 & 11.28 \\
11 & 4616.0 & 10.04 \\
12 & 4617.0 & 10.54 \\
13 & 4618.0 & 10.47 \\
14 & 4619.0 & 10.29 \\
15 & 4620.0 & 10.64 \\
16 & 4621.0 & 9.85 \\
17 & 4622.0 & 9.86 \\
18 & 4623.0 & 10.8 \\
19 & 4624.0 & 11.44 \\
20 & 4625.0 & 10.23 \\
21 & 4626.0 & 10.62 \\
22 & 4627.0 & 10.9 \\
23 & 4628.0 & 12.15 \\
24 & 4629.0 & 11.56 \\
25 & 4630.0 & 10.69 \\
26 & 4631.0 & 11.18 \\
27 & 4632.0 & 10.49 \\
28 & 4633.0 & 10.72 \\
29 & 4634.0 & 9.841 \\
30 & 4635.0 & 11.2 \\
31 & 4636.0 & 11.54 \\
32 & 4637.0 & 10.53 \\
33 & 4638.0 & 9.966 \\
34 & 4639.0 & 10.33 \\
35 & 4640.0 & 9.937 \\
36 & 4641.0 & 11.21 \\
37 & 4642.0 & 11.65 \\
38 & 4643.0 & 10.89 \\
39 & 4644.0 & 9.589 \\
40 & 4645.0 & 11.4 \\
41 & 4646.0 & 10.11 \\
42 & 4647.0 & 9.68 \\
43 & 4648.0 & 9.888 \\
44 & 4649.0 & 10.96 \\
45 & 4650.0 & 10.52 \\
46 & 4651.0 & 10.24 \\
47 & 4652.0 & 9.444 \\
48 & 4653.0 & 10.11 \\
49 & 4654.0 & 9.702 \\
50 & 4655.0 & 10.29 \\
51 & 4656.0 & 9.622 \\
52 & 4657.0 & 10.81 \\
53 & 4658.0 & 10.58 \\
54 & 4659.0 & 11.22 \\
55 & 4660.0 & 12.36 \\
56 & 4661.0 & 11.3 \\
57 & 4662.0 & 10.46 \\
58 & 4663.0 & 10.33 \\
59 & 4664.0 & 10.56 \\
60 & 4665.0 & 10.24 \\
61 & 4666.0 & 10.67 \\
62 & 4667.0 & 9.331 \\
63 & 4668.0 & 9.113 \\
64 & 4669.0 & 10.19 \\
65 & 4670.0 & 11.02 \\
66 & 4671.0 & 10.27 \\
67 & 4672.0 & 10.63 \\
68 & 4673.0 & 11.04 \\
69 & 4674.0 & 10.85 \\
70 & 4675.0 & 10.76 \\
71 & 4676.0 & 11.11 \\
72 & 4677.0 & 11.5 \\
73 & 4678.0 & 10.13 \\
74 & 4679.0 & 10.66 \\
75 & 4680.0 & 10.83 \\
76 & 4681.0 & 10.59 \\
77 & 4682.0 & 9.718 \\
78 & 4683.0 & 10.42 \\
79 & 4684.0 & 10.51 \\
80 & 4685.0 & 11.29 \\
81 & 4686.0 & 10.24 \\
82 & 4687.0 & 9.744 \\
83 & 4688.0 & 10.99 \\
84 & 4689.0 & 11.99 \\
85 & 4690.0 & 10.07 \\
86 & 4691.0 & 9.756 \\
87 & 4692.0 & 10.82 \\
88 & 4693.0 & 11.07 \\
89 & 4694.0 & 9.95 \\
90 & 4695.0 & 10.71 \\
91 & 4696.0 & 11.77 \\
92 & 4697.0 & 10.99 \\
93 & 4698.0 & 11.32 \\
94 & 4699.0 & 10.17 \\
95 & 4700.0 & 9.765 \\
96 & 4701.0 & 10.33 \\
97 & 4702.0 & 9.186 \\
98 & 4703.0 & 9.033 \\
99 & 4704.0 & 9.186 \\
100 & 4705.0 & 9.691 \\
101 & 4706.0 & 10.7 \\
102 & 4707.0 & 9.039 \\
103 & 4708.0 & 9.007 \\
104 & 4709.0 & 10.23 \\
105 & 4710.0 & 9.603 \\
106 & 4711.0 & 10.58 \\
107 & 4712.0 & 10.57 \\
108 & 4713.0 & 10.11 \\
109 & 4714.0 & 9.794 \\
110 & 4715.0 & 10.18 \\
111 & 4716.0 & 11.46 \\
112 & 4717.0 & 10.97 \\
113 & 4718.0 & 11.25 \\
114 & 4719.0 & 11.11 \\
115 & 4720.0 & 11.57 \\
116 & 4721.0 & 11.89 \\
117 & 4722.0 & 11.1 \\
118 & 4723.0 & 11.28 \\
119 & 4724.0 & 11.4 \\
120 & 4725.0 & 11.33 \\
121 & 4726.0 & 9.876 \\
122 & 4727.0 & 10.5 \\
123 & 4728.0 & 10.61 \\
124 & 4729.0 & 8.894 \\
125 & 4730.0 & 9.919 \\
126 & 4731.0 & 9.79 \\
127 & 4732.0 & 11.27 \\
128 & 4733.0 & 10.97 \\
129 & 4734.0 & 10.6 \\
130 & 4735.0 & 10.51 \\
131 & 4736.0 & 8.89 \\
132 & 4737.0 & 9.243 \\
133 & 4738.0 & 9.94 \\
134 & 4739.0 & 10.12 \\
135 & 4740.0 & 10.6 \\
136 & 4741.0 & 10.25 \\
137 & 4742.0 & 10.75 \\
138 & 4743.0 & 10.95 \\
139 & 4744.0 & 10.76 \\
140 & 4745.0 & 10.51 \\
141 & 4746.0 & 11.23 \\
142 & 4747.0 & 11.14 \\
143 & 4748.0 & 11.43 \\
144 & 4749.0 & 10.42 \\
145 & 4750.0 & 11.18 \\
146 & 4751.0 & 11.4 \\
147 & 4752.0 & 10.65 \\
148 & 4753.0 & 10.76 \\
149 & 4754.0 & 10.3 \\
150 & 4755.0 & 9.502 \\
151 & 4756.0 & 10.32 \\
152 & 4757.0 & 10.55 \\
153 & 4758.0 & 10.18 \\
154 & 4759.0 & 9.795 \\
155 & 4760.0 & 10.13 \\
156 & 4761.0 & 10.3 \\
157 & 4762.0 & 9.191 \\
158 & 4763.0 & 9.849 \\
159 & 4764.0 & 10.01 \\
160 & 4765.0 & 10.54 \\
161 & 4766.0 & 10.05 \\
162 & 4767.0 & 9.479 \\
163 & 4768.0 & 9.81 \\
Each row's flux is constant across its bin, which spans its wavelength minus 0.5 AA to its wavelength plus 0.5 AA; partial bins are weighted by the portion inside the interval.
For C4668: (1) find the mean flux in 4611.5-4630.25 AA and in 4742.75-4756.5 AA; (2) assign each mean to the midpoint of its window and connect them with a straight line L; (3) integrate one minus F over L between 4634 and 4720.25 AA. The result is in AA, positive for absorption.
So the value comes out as 2.2 AA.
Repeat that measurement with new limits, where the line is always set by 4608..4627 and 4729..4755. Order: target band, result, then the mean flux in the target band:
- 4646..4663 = 0.2 AA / 10.4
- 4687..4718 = 0.6 AA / 10.3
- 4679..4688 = 0.1 AA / 10.5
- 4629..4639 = -0.1 AA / 10.7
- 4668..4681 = -0.2 AA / 10.7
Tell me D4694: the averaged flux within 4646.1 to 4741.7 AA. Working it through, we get 10.4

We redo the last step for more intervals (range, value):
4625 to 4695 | 10.6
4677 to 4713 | 10.3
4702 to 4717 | 9.95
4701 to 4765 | 10.4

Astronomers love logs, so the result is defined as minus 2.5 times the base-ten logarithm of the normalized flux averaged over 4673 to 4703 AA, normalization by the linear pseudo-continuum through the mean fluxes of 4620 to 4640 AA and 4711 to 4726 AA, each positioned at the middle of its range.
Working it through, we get 0.03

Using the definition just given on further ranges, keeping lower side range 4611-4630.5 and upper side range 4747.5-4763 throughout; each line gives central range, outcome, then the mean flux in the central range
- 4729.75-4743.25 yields 0.02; 10.3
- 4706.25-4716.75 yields 0.04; 10.1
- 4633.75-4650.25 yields 0.01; 10.6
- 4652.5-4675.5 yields 0.01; 10.5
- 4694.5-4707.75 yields 0.04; 10.1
